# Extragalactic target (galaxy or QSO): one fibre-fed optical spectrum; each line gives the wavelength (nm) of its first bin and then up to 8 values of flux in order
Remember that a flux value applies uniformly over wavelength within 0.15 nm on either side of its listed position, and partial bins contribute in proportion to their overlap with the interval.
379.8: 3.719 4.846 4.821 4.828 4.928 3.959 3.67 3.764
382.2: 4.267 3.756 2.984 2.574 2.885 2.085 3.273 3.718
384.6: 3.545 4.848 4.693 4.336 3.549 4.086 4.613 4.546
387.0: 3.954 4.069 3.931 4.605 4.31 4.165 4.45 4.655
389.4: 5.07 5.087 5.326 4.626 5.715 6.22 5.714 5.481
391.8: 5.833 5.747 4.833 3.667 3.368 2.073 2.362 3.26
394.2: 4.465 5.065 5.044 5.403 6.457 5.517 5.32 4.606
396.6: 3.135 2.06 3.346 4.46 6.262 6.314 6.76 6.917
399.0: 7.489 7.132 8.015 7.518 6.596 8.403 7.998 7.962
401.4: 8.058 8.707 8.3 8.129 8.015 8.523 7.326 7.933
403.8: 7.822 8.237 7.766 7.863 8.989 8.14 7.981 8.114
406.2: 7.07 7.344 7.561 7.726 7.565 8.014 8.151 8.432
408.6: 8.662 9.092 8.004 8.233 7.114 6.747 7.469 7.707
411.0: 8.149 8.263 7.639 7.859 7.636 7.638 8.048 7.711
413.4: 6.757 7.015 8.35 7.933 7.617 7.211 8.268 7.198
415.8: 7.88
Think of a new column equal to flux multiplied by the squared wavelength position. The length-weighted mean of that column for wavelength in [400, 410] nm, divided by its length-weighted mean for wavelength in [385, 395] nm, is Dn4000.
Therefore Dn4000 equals 1.91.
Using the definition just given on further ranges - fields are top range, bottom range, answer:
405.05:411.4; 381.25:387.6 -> 2.36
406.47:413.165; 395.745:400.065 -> 1.47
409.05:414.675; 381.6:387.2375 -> 2.35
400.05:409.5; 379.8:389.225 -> 2.21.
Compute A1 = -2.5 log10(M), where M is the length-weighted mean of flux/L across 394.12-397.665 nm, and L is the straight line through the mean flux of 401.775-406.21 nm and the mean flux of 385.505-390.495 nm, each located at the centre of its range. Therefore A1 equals 0.33 mag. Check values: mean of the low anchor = 4.45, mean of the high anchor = 8.06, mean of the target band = 4.58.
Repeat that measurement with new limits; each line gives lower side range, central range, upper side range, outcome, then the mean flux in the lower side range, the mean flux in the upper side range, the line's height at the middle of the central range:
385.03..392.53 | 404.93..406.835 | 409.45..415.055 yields -0.149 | 4.78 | 7.63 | 6.86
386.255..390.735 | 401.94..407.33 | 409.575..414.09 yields -0.187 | 4.6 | 7.61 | 6.68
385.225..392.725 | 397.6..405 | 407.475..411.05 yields -0.145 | 4.76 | 7.97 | 6.71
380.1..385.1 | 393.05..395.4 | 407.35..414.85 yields 0.315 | 3.79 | 7.83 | 5.43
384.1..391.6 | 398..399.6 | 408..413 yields -0.137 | 4.6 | 7.92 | 6.21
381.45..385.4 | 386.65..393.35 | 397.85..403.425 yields 0.084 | 3.55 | 7.65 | 5.12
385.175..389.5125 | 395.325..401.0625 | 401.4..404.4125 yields 0.160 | 4.32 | 8.09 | 6.95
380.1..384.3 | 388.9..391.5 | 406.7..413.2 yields -0.078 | 3.72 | 7.89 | 4.92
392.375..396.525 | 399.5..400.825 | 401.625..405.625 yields -0.147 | 4.35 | 8.12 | 6.7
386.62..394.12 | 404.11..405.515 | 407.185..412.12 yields -0.157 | 4.52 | 7.94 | 7.08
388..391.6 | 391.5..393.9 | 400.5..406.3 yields 0.366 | 5.06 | 8.07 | 5.7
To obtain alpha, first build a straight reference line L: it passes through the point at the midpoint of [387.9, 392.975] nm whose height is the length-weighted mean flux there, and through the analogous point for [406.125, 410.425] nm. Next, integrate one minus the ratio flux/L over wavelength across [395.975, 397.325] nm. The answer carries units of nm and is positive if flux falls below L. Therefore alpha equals 0.55 nm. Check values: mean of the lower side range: 5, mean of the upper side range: 7.84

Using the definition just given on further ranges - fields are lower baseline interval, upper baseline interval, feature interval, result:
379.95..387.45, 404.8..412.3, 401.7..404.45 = -0.40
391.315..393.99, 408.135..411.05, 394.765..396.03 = -0.24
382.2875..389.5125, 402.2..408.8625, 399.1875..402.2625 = -0.39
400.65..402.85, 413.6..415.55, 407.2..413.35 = -0.02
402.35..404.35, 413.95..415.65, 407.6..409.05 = -0.11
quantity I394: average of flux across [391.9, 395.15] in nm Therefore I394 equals 4.1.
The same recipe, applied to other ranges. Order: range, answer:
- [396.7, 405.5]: 7.26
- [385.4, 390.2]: 4.43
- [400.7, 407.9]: 7.97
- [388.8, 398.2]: 4.71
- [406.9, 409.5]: 8.19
